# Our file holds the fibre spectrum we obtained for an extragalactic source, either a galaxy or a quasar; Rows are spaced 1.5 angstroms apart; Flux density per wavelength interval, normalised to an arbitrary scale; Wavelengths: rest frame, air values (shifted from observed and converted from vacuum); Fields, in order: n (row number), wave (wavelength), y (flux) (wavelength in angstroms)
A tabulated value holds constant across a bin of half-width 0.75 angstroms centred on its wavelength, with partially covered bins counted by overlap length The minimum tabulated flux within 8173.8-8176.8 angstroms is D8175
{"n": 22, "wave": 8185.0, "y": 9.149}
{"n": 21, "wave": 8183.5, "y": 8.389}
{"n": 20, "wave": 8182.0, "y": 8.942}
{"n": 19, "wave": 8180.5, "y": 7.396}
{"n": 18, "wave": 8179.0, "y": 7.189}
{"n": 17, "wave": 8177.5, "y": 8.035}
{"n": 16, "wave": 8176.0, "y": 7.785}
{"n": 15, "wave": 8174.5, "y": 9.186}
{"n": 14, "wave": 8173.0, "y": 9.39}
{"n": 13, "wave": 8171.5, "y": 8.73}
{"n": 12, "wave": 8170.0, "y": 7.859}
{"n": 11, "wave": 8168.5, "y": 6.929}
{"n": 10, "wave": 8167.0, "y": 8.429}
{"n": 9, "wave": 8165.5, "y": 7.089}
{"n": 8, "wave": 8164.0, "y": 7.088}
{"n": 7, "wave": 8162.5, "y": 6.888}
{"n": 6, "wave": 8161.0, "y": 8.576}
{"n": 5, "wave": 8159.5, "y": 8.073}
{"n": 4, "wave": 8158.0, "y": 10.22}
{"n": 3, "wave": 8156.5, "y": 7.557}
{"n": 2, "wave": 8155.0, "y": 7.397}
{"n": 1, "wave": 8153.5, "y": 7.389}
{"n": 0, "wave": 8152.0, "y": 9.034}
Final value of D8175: 7.785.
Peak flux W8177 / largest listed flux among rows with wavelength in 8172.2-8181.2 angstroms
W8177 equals 9.39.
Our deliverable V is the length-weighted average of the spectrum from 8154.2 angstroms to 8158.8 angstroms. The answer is 8.38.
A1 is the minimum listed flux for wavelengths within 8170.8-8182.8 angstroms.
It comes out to 7.189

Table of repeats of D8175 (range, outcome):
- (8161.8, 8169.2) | 6.888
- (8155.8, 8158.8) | 7.557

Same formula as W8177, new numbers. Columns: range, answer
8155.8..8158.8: 10.22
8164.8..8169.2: 8.429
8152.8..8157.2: 7.557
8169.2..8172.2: 8.73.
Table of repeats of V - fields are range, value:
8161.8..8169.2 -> 7.29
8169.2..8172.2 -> 8.26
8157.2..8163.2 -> 8.44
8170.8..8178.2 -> 8.63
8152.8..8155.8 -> 7.4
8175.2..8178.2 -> 7.93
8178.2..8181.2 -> 7.3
